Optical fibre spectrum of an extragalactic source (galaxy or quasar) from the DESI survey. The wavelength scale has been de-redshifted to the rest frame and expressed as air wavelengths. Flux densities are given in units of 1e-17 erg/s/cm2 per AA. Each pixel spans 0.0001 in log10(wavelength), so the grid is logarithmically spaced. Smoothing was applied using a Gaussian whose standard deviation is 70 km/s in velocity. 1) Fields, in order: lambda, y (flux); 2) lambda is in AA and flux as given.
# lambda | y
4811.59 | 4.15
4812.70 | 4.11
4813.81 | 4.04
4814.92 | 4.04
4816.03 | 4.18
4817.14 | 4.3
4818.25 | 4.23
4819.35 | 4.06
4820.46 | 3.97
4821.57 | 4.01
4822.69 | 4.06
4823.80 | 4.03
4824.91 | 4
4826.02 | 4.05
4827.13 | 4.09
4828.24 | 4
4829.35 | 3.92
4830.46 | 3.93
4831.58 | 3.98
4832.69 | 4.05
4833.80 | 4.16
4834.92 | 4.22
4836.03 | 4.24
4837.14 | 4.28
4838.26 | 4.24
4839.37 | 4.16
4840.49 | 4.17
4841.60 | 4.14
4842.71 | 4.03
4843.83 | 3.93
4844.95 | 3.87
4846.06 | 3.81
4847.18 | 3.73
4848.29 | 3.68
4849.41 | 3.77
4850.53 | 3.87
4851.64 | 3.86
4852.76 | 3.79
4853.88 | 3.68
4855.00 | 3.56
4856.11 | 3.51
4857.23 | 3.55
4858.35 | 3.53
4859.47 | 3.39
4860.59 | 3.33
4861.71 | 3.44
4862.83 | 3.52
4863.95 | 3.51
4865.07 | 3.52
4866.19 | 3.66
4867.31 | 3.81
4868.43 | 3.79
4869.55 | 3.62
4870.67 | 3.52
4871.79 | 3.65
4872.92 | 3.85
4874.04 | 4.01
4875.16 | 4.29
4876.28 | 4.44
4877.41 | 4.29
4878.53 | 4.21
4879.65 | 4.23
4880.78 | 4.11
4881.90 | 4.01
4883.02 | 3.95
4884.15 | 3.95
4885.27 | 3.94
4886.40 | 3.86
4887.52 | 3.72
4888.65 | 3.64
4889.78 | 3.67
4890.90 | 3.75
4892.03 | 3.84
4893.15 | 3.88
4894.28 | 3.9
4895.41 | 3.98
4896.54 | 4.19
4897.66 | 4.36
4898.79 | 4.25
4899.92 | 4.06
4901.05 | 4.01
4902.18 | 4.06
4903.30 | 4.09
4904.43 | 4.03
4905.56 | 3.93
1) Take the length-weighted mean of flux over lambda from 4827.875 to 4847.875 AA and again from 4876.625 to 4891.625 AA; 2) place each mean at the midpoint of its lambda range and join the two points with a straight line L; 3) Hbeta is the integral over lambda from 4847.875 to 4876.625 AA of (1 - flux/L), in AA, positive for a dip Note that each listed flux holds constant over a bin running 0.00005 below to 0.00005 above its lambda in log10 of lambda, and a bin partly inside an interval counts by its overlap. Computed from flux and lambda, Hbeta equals 2.2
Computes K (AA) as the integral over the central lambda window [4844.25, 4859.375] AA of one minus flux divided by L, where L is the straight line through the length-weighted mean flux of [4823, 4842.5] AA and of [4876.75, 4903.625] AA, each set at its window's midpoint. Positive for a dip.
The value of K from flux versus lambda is 1.4 AA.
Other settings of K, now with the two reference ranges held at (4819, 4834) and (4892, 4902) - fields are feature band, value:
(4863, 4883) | 0.7 AA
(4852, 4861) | 1.1 AA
